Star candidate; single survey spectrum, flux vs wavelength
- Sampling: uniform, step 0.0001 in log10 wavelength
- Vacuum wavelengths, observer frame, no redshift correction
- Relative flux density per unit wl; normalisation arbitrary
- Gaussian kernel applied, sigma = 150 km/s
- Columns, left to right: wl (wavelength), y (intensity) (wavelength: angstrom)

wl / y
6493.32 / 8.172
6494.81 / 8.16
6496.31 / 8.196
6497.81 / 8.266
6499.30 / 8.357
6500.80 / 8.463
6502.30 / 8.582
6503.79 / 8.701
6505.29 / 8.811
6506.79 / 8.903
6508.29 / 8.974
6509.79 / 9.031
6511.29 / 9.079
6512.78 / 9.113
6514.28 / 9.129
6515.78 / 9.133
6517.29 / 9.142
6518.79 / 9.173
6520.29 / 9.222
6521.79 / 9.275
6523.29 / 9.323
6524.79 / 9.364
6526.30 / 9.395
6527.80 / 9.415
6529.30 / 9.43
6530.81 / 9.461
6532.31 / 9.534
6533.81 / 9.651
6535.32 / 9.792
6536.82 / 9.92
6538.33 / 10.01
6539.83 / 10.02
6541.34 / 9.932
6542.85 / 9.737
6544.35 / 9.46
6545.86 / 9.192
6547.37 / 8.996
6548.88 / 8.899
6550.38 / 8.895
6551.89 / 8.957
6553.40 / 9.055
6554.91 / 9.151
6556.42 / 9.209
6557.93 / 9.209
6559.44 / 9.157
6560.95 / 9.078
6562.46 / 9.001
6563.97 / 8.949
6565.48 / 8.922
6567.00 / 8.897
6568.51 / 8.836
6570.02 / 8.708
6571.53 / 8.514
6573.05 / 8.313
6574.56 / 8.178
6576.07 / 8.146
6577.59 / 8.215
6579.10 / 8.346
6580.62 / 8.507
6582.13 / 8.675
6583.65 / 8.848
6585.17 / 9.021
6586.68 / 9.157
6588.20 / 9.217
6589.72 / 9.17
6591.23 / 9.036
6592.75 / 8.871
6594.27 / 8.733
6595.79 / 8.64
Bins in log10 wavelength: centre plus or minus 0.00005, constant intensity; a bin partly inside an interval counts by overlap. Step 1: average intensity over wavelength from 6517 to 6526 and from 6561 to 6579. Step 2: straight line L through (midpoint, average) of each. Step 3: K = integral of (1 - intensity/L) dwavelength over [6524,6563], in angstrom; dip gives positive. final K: -1.79 angstrom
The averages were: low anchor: 9.26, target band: 9.38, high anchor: 8.62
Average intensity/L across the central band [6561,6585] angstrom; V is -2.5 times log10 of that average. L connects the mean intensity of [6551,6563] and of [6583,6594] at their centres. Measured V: 0.05 mag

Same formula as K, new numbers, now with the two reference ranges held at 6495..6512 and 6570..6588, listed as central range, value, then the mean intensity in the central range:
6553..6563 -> -0.6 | 9.13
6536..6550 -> -1.5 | 9.56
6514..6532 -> -1.4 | 9.3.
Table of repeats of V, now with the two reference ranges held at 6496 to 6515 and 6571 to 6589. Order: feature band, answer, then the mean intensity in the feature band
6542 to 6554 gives -0.06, 9.16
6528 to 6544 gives -0.12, 9.73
